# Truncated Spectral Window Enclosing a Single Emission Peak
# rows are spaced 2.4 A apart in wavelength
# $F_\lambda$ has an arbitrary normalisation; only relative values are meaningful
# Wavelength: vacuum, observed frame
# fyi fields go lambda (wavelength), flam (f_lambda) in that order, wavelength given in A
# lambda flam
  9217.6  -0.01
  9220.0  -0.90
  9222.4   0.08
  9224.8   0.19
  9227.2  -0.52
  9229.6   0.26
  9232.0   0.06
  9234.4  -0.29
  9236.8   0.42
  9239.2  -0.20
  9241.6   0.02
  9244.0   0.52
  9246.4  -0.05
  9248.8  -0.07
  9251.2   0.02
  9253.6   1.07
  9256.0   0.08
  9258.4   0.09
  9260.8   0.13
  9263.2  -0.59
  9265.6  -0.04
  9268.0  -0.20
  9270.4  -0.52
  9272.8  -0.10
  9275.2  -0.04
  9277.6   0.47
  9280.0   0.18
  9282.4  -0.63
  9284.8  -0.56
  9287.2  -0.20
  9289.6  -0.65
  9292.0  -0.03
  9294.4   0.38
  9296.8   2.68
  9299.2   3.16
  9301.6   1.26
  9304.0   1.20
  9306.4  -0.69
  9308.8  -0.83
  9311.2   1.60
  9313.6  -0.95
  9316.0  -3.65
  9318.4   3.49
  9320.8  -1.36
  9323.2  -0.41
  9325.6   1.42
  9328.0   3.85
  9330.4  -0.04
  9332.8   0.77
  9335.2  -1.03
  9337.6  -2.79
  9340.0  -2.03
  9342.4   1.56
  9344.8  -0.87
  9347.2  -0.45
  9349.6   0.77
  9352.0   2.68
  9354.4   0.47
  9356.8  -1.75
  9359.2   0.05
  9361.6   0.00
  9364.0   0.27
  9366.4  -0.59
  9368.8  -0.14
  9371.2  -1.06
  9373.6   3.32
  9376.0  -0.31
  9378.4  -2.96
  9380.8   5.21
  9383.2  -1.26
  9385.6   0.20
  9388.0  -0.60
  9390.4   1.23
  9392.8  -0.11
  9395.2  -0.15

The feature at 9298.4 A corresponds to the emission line H-beta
